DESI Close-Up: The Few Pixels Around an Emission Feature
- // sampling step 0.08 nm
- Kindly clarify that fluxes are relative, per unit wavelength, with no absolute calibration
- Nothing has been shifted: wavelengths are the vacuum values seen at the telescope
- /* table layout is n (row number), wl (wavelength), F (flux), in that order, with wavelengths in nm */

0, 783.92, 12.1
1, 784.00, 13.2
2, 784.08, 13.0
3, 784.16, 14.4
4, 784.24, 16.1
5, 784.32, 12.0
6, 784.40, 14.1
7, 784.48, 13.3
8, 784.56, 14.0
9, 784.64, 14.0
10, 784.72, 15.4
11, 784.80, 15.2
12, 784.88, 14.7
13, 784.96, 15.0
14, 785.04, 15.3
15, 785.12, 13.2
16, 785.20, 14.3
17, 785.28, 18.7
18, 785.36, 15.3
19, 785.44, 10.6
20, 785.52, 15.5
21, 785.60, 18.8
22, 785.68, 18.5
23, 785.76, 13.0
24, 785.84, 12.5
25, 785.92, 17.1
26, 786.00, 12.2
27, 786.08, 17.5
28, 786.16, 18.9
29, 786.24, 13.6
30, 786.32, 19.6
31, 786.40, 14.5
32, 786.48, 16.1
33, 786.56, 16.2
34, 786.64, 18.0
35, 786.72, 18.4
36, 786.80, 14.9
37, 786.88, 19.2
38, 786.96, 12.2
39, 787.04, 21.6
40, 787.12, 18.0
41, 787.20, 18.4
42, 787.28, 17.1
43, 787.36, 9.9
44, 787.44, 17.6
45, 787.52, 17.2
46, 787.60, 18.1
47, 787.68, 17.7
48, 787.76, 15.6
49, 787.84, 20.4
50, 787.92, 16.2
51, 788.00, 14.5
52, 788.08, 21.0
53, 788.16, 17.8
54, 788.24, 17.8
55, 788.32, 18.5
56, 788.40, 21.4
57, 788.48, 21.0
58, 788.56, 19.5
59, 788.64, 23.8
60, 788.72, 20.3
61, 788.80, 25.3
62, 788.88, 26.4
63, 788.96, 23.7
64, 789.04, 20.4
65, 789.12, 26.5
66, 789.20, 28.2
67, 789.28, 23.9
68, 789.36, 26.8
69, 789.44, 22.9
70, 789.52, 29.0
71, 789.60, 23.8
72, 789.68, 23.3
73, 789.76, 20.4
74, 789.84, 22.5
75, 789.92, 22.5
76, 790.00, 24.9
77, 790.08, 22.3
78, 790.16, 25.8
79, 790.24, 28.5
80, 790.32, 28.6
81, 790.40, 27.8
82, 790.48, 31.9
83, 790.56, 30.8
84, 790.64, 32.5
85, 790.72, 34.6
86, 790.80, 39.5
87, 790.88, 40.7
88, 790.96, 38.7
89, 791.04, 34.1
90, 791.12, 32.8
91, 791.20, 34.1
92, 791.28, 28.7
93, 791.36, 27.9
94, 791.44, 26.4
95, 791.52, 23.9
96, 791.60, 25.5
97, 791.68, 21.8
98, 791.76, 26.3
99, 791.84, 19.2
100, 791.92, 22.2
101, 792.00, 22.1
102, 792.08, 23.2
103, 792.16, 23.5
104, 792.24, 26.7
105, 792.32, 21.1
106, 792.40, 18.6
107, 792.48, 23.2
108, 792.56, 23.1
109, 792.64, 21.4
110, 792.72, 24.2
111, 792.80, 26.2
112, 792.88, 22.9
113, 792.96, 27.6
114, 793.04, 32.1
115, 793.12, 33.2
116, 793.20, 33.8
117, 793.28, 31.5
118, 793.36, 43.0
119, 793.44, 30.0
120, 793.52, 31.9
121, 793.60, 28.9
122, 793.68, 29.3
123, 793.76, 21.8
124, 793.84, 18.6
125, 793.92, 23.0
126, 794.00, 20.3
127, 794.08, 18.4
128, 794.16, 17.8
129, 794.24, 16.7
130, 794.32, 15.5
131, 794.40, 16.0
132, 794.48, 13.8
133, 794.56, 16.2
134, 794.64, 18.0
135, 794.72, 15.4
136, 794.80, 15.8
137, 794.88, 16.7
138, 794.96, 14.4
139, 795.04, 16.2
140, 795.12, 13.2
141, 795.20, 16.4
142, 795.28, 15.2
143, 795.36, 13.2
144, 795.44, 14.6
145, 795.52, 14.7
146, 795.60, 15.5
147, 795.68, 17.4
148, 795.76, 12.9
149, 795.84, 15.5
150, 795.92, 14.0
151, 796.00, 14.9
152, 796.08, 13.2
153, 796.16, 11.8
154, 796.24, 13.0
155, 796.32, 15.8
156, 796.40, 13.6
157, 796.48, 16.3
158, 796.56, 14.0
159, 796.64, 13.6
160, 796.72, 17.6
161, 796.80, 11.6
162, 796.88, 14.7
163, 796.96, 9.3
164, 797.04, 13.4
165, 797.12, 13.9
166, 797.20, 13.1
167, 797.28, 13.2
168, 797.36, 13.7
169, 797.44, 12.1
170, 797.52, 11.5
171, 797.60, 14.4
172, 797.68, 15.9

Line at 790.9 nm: H-alpha 6563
